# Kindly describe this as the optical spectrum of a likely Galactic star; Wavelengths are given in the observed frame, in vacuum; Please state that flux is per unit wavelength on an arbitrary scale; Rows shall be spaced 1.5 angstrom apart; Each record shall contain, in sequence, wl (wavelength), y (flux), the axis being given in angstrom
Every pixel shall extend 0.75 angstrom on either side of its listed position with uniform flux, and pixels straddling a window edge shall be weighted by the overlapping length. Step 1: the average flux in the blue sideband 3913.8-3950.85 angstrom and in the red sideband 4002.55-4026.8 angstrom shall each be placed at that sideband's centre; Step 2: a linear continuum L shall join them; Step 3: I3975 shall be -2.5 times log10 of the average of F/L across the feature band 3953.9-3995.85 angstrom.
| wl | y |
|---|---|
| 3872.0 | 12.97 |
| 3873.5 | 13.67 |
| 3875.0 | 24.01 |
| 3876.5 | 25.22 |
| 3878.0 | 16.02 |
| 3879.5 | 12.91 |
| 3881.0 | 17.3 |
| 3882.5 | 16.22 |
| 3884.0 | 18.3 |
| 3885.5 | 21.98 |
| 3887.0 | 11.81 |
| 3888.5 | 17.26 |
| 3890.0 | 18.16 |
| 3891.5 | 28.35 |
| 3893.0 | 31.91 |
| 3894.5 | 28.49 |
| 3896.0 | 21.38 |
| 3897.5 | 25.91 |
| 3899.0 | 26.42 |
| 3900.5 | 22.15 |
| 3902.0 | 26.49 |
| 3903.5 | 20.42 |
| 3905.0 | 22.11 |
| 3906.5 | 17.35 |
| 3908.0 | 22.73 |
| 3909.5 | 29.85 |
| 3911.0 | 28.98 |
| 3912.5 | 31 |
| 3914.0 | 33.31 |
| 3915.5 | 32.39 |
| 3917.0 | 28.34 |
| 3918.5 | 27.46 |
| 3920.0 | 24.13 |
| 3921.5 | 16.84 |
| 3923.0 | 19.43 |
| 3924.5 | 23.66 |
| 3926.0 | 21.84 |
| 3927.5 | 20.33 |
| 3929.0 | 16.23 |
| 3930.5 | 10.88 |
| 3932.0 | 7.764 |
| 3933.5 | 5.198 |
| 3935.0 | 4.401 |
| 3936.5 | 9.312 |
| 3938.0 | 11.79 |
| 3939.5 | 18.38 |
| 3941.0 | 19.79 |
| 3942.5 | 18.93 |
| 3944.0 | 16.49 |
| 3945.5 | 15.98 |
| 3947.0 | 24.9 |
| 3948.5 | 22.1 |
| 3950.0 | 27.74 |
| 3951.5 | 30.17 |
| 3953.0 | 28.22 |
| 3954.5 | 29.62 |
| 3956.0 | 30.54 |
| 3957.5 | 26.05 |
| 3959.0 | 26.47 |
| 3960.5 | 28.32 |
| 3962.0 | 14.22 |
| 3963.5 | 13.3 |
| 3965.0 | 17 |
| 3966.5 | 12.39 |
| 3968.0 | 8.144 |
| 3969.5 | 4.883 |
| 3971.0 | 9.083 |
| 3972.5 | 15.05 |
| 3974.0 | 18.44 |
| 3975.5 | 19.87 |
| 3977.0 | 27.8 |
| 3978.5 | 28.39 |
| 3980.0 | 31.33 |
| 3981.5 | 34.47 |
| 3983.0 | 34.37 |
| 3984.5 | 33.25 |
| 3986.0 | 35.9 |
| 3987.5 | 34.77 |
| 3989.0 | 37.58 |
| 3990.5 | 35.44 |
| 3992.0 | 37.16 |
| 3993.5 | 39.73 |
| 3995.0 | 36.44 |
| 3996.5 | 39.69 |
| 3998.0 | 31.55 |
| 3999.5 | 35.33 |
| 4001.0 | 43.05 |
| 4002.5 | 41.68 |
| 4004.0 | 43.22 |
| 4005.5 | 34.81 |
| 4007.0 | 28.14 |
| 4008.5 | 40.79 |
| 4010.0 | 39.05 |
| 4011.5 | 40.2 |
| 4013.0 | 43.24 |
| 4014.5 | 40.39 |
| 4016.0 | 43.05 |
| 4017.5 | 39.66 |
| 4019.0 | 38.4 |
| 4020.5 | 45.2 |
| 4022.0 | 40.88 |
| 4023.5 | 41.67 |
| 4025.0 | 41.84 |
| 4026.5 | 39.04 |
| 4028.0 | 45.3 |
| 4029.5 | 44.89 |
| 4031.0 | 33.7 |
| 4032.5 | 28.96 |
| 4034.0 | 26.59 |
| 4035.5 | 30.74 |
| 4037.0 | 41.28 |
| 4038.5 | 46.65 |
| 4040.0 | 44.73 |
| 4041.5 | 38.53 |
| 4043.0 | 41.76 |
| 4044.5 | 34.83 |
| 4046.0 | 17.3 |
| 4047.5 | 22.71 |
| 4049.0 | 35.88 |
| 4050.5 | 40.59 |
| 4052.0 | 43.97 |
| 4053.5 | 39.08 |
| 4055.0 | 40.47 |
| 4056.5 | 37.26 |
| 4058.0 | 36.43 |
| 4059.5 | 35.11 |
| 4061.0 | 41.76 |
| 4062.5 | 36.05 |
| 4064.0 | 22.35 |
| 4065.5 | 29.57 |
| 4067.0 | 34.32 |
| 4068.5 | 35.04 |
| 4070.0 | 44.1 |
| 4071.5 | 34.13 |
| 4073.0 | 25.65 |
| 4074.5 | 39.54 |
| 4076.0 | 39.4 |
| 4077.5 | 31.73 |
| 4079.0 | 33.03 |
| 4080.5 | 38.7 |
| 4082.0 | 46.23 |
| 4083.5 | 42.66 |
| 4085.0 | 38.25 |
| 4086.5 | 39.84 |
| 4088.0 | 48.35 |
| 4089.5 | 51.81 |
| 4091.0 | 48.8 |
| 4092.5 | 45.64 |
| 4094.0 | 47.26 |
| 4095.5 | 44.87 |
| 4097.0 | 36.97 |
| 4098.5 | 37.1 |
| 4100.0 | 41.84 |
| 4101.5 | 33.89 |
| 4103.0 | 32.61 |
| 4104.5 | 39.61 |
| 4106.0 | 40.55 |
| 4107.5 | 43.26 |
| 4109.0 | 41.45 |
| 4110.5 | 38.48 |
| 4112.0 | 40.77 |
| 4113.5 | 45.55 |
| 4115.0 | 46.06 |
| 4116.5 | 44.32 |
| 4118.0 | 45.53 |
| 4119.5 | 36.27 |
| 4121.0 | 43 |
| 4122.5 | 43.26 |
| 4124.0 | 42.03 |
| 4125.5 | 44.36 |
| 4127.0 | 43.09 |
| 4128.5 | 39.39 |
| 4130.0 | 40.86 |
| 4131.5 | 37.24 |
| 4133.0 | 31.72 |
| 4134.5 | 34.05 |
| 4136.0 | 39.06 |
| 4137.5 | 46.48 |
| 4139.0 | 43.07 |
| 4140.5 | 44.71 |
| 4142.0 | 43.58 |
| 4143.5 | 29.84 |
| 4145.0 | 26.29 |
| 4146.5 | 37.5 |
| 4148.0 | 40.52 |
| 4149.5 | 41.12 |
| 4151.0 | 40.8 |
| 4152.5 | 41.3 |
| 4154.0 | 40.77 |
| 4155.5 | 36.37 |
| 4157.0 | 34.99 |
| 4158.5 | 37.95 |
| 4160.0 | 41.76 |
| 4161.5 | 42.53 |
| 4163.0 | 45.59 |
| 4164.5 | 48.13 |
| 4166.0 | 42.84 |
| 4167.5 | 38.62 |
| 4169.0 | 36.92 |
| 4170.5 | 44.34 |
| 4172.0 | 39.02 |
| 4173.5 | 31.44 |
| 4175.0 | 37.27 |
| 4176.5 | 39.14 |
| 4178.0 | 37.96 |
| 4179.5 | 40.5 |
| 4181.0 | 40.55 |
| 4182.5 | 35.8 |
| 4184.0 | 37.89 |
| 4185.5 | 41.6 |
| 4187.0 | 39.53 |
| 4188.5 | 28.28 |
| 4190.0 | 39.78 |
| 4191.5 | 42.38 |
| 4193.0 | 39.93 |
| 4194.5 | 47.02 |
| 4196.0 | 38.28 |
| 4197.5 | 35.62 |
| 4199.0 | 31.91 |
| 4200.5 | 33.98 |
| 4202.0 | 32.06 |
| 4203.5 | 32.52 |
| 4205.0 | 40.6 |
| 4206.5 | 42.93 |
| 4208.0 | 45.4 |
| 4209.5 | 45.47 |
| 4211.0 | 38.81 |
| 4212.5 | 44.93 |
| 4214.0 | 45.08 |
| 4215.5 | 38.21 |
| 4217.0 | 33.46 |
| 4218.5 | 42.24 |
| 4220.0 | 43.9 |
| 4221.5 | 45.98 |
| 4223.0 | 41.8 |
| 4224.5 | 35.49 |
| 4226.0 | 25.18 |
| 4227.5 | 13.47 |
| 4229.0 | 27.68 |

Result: 0.17 mag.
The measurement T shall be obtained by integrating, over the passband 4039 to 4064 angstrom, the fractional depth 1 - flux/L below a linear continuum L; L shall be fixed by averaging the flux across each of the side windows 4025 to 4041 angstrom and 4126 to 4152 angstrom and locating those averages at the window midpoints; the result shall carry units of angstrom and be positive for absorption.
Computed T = 1.4 angstrom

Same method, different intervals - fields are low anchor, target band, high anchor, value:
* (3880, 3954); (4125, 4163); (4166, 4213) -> -3.7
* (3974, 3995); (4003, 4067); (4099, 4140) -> -3.5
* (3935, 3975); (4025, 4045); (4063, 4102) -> -4.5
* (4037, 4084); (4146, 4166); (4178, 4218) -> -1.4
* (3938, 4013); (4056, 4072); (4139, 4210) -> -1.1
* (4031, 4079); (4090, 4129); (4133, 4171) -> -4.2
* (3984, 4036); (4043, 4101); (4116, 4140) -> 2.5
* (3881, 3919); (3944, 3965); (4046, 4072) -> 3.1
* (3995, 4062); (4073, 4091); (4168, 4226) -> -1.0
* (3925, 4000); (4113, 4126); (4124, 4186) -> -2.5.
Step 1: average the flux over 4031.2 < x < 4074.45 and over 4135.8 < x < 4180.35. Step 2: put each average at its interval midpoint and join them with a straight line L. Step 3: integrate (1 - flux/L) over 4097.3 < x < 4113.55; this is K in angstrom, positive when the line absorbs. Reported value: -0.8 angstrom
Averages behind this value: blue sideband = 35.3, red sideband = 39.7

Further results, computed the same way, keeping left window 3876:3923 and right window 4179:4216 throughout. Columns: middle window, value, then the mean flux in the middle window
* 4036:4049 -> -2.1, 35.9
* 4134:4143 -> -1.4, 41.7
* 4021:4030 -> -3.7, 42.3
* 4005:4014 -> -2.7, 37.9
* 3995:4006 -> -3.8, 38.4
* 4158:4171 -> -1.6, 42.1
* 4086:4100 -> -4.6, 44.5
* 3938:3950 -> 2.8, 19.5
